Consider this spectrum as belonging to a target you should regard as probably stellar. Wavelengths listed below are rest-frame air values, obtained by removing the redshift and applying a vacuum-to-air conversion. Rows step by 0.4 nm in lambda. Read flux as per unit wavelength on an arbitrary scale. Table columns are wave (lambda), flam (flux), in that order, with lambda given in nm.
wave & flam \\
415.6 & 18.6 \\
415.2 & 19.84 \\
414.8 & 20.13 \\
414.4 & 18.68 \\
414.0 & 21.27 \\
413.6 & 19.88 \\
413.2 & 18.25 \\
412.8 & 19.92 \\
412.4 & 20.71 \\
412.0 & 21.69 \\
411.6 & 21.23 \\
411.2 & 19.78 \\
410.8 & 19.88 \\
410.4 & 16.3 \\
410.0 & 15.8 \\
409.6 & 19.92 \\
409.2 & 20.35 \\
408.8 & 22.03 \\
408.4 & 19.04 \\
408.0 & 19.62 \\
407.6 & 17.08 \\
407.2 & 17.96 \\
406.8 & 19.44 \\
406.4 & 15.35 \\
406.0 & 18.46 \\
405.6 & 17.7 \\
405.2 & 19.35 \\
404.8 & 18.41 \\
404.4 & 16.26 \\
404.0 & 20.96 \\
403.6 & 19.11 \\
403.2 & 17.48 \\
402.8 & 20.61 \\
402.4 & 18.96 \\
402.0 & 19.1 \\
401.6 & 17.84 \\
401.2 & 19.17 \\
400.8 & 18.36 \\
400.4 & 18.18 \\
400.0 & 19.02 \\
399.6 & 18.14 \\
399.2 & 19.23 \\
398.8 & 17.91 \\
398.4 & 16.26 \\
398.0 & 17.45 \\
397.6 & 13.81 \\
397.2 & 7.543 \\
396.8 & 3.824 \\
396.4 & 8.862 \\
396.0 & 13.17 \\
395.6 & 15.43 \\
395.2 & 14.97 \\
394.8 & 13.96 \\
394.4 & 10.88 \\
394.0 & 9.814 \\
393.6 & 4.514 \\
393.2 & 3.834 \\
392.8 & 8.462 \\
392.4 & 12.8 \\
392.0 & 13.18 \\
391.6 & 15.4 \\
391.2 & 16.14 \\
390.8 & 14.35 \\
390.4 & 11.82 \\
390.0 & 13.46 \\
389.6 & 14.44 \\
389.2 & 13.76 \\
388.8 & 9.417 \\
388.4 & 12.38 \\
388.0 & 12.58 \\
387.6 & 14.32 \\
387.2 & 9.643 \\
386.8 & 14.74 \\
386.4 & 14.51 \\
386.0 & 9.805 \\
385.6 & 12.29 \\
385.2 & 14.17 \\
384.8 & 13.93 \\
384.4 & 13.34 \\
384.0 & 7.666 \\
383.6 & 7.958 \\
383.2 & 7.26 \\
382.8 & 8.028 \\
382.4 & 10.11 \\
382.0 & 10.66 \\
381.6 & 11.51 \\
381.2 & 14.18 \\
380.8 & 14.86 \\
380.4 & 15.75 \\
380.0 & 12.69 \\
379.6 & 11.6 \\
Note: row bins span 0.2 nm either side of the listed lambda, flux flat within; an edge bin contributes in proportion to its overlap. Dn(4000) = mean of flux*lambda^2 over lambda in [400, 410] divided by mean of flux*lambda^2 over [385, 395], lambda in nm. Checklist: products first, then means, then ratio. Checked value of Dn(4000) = 1.68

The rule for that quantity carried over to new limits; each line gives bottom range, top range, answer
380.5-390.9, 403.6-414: 1.79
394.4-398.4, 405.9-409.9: 1.63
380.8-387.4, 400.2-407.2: 1.80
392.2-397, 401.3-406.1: 1.95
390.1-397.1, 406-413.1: 1.85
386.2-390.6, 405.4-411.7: 1.61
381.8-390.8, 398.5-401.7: 1.69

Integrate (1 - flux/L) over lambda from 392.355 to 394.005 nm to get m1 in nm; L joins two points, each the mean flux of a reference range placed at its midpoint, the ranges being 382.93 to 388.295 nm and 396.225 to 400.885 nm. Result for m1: 0.770 nm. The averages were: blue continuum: 11.7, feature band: 7.2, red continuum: 14.8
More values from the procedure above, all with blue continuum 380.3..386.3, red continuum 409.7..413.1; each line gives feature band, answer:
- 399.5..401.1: -0.221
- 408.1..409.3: -0.115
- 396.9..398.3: 0.270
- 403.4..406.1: -0.172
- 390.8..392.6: -0.077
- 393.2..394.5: 0.624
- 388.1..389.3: 0.111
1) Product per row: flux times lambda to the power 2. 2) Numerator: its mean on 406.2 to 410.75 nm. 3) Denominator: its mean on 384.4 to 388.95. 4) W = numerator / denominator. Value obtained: 1.6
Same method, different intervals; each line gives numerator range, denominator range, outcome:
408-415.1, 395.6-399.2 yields 1.64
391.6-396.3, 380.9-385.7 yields 1.07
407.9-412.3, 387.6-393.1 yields 1.69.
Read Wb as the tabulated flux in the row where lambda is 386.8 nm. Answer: 14.74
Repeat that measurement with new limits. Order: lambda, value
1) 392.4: 12.8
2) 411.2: 19.78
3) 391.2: 16.14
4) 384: 7.666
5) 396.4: 8.862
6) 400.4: 18.18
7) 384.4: 13.34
